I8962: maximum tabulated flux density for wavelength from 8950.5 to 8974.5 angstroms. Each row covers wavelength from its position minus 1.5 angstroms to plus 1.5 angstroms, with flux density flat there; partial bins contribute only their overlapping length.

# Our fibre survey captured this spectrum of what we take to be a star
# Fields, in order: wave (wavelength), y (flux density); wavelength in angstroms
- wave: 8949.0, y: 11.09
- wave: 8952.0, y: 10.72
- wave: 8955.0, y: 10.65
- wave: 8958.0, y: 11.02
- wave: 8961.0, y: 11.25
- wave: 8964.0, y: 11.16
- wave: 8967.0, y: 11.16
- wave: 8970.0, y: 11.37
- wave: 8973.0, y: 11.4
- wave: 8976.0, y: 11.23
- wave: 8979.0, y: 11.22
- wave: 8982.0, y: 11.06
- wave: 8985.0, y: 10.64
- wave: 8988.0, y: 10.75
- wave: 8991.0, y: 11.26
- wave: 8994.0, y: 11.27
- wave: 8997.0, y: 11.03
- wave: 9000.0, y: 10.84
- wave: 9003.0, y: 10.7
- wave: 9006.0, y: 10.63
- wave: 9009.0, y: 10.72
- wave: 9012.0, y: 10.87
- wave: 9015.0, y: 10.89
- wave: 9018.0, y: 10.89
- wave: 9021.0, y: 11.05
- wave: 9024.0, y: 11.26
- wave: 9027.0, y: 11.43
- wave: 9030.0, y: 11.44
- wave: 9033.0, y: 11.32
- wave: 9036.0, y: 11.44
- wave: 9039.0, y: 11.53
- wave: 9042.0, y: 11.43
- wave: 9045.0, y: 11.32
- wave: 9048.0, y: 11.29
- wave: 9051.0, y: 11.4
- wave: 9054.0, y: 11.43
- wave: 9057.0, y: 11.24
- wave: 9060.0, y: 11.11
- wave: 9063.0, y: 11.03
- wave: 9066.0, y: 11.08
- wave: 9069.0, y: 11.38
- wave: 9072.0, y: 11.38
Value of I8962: 11.4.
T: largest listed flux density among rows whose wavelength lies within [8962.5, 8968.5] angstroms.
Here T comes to 11.16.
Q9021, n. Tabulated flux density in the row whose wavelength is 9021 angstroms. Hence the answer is 11.05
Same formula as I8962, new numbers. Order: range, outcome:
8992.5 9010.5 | 11.27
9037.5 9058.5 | 11.53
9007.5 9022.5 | 11.05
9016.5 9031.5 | 11.44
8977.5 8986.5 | 11.22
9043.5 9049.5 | 11.32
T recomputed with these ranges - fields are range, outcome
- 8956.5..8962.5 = 11.25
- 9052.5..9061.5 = 11.43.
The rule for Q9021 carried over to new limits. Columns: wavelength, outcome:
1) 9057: 11.24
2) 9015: 10.89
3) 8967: 11.16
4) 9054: 11.43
